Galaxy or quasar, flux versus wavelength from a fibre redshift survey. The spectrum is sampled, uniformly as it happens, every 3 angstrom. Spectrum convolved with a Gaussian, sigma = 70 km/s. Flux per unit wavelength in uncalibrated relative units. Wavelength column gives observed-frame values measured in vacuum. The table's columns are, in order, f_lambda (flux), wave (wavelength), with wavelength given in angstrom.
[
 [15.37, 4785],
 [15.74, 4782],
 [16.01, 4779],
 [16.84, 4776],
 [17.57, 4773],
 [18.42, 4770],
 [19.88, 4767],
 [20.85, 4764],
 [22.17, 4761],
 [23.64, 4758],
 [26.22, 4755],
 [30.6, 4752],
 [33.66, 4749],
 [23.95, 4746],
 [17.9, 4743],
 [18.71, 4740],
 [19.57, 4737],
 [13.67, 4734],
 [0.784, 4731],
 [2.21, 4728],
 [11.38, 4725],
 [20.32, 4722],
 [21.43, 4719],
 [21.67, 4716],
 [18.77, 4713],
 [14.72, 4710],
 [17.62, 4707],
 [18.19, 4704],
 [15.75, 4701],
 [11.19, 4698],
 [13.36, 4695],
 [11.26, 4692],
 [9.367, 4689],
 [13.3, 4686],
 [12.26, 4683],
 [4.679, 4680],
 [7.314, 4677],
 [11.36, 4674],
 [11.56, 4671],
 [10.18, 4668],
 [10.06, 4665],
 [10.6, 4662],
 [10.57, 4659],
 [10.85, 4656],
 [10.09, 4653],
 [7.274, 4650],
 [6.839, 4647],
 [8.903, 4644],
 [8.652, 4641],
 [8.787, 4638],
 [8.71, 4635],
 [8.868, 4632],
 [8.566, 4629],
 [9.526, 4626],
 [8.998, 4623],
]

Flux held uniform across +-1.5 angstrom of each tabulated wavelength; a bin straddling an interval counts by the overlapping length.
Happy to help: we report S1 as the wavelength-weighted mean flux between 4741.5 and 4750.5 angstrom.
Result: 25.2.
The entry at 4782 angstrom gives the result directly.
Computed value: 15.74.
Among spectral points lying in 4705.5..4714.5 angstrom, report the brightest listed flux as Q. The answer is 18.77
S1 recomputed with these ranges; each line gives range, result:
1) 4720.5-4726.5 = 15.8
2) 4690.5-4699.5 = 11.9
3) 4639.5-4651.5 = 7.92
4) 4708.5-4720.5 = 19.1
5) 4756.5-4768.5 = 21.6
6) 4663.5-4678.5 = 10.1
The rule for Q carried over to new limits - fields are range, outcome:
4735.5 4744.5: 19.57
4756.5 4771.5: 23.64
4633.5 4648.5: 8.903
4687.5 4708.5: 18.19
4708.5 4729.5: 21.67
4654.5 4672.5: 11.56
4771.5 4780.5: 17.57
